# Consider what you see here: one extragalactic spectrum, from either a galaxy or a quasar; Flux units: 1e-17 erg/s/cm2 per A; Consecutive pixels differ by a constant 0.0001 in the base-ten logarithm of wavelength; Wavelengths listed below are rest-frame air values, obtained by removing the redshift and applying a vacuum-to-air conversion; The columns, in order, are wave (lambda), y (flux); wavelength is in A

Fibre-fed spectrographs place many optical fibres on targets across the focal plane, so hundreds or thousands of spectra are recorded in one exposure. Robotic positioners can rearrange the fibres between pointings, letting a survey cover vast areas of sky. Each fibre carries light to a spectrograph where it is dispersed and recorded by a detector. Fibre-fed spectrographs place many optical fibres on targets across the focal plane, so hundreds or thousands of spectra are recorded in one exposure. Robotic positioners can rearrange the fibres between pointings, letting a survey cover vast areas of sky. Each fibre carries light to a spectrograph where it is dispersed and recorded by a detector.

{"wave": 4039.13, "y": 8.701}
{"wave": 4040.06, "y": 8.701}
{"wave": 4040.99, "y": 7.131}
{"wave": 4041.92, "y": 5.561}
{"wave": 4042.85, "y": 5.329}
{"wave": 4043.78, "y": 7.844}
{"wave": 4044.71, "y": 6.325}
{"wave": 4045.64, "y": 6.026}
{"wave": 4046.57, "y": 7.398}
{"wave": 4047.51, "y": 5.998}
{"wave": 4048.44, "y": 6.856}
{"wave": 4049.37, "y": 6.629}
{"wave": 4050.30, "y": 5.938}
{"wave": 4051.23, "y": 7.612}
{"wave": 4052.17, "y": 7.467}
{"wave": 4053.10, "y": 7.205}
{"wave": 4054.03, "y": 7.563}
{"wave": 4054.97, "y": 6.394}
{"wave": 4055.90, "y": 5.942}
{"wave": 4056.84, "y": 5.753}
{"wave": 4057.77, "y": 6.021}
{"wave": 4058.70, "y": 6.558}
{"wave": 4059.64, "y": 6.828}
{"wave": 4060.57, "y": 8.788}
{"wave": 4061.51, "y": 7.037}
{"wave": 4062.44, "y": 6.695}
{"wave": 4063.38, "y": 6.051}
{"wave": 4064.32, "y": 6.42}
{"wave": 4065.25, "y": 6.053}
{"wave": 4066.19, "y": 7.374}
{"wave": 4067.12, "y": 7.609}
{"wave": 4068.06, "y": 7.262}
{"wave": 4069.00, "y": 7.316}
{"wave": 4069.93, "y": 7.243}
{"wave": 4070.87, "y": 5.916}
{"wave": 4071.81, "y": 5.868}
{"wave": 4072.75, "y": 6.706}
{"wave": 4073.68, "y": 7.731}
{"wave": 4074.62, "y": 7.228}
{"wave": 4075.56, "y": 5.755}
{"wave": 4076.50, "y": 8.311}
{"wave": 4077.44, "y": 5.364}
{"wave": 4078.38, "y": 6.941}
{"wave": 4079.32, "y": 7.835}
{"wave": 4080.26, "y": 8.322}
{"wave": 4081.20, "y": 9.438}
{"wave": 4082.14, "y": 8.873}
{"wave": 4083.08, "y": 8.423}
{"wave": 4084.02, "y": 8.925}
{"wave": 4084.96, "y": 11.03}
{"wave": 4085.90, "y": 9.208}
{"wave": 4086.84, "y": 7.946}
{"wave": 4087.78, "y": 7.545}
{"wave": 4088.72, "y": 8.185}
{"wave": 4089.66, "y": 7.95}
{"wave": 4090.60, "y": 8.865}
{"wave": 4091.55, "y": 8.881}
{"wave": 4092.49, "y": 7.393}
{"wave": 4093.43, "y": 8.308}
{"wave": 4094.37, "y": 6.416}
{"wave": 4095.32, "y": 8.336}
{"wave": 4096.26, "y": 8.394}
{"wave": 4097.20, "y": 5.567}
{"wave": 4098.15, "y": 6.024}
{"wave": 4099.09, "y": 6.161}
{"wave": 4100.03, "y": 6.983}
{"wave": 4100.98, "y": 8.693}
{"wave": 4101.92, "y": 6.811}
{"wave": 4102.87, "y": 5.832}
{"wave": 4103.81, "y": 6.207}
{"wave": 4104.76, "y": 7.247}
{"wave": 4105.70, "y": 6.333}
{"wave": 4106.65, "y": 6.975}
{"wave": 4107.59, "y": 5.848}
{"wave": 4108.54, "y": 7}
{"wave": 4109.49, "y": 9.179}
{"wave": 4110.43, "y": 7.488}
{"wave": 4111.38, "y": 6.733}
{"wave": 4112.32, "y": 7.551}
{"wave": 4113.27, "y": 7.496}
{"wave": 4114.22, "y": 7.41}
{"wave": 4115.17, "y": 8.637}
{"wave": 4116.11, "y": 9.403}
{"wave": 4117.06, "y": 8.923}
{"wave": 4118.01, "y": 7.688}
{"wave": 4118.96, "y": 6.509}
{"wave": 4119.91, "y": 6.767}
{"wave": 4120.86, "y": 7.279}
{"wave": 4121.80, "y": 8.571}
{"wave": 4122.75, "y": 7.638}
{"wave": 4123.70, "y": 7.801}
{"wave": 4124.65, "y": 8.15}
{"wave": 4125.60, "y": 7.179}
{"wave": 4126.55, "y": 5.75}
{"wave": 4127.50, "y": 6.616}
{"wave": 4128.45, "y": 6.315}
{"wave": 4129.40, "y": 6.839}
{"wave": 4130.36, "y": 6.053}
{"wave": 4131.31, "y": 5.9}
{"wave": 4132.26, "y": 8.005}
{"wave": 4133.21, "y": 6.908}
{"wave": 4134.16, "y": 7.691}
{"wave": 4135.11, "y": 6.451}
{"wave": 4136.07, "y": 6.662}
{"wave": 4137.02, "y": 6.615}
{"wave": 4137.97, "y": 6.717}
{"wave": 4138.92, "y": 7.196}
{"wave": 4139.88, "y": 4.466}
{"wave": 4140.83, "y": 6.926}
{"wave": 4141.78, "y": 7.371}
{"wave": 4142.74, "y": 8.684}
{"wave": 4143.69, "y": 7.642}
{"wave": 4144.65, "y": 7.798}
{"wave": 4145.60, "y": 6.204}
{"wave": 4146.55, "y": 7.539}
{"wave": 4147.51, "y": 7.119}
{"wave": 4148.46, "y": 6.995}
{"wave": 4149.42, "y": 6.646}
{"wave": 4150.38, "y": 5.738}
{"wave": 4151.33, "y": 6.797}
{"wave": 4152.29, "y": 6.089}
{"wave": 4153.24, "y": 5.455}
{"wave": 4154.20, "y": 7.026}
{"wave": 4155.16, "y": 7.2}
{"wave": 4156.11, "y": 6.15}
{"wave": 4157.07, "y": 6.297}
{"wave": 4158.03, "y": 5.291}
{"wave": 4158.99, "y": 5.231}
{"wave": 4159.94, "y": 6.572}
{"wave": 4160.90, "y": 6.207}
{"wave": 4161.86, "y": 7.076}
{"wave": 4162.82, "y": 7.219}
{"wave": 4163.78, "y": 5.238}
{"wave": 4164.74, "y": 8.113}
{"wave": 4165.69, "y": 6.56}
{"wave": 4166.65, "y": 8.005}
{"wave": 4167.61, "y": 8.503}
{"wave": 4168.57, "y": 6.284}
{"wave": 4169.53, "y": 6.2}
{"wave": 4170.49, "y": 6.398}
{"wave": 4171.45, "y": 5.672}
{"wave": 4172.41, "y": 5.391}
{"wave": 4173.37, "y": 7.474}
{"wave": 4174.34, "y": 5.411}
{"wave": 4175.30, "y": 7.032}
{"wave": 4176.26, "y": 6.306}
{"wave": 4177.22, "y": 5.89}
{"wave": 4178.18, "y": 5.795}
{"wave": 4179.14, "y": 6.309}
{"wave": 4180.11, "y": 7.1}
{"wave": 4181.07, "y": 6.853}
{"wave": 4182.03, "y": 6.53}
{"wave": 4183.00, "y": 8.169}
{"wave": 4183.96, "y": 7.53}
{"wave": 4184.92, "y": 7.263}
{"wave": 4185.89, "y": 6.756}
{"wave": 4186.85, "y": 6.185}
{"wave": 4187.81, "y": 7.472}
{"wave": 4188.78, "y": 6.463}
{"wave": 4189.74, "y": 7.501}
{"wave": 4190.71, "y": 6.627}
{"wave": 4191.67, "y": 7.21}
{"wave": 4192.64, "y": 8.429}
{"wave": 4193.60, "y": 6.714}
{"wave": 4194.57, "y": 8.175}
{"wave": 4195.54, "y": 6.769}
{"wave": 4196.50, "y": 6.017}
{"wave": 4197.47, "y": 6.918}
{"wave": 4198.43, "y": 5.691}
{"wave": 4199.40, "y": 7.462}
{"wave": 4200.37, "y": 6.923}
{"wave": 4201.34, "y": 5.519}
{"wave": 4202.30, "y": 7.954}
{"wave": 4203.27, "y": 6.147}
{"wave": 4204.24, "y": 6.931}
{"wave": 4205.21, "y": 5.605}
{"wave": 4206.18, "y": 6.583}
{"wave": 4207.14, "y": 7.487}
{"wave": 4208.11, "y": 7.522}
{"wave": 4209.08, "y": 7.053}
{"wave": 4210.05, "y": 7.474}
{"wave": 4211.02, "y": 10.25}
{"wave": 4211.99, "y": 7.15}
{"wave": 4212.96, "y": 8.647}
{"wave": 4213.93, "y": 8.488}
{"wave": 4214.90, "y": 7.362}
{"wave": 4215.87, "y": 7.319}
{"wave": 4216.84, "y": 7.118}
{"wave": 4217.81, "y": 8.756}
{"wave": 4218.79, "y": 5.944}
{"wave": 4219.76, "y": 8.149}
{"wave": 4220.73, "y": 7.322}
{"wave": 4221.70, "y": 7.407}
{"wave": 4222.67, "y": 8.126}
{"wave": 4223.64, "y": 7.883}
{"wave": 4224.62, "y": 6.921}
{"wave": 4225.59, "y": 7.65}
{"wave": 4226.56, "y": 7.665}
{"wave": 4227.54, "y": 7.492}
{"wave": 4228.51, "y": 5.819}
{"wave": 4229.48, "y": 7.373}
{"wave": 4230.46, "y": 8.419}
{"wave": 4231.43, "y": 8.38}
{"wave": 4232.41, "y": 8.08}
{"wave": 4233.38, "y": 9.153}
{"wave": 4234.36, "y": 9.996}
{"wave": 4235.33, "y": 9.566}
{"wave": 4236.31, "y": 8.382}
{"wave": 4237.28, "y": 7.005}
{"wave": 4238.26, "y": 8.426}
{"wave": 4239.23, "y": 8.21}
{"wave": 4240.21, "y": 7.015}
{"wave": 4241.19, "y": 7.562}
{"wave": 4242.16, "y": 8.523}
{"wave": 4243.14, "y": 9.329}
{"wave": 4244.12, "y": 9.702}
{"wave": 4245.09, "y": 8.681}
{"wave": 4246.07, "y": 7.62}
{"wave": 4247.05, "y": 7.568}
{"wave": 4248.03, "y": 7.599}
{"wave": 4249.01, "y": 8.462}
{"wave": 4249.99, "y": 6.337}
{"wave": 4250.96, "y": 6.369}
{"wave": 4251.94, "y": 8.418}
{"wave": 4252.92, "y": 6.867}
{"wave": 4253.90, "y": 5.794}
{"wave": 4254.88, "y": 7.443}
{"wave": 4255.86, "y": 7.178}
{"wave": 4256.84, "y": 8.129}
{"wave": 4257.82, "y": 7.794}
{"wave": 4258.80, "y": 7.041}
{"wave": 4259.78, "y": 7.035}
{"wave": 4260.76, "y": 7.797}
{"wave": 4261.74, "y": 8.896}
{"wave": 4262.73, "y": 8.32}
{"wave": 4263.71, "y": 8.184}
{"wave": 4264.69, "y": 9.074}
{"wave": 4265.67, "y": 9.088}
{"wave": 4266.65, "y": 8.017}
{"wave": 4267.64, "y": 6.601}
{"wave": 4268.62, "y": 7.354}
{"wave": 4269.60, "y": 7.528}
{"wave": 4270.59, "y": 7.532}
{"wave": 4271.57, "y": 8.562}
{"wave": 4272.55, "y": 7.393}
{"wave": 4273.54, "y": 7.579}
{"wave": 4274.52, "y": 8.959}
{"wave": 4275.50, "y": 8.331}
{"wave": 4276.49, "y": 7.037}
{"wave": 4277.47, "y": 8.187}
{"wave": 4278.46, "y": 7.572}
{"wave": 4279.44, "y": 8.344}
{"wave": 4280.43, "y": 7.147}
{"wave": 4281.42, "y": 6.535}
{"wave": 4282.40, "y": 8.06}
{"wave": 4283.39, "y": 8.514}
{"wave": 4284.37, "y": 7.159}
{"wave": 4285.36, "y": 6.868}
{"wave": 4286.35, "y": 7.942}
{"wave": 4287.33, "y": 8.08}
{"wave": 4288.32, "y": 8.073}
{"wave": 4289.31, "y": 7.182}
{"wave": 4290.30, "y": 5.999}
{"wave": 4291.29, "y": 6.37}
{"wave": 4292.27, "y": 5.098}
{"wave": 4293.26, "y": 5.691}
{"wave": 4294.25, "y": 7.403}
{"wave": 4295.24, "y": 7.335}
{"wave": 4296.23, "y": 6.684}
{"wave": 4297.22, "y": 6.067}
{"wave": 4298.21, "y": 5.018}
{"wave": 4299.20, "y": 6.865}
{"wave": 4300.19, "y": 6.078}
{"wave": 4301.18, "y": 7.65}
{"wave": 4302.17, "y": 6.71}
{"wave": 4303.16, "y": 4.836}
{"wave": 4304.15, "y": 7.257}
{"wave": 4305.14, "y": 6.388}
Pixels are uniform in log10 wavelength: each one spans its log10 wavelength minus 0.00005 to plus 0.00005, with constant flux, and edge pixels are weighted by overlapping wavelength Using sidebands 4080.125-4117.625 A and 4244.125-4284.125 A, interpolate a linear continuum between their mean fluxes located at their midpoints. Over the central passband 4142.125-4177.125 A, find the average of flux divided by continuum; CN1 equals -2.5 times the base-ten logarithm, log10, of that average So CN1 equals 0.17 mag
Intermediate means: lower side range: 7.77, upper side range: 7.75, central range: 6.65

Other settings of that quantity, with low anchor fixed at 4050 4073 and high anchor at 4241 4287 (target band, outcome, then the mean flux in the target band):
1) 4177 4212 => 0.07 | 6.99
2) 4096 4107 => 0.04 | 6.73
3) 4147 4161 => 0.15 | 6.32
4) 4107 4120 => -0.09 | 7.64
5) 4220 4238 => -0.04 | 7.93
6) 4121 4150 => 0.02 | 7.01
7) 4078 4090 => -0.23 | 8.53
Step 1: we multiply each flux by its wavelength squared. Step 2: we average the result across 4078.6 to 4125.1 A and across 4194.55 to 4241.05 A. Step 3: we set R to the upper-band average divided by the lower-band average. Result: 1.03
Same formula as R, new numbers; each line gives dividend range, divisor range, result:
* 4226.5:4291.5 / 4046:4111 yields 1.17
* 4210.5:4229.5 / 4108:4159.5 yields 1.13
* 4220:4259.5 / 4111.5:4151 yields 1.15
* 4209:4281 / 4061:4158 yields 1.16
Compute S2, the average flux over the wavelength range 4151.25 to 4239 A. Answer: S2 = 7.11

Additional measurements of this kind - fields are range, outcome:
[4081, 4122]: 7.7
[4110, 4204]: 6.89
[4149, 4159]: 6.21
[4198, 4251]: 7.68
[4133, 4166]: 6.68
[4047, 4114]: 7.25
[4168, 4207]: 6.7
